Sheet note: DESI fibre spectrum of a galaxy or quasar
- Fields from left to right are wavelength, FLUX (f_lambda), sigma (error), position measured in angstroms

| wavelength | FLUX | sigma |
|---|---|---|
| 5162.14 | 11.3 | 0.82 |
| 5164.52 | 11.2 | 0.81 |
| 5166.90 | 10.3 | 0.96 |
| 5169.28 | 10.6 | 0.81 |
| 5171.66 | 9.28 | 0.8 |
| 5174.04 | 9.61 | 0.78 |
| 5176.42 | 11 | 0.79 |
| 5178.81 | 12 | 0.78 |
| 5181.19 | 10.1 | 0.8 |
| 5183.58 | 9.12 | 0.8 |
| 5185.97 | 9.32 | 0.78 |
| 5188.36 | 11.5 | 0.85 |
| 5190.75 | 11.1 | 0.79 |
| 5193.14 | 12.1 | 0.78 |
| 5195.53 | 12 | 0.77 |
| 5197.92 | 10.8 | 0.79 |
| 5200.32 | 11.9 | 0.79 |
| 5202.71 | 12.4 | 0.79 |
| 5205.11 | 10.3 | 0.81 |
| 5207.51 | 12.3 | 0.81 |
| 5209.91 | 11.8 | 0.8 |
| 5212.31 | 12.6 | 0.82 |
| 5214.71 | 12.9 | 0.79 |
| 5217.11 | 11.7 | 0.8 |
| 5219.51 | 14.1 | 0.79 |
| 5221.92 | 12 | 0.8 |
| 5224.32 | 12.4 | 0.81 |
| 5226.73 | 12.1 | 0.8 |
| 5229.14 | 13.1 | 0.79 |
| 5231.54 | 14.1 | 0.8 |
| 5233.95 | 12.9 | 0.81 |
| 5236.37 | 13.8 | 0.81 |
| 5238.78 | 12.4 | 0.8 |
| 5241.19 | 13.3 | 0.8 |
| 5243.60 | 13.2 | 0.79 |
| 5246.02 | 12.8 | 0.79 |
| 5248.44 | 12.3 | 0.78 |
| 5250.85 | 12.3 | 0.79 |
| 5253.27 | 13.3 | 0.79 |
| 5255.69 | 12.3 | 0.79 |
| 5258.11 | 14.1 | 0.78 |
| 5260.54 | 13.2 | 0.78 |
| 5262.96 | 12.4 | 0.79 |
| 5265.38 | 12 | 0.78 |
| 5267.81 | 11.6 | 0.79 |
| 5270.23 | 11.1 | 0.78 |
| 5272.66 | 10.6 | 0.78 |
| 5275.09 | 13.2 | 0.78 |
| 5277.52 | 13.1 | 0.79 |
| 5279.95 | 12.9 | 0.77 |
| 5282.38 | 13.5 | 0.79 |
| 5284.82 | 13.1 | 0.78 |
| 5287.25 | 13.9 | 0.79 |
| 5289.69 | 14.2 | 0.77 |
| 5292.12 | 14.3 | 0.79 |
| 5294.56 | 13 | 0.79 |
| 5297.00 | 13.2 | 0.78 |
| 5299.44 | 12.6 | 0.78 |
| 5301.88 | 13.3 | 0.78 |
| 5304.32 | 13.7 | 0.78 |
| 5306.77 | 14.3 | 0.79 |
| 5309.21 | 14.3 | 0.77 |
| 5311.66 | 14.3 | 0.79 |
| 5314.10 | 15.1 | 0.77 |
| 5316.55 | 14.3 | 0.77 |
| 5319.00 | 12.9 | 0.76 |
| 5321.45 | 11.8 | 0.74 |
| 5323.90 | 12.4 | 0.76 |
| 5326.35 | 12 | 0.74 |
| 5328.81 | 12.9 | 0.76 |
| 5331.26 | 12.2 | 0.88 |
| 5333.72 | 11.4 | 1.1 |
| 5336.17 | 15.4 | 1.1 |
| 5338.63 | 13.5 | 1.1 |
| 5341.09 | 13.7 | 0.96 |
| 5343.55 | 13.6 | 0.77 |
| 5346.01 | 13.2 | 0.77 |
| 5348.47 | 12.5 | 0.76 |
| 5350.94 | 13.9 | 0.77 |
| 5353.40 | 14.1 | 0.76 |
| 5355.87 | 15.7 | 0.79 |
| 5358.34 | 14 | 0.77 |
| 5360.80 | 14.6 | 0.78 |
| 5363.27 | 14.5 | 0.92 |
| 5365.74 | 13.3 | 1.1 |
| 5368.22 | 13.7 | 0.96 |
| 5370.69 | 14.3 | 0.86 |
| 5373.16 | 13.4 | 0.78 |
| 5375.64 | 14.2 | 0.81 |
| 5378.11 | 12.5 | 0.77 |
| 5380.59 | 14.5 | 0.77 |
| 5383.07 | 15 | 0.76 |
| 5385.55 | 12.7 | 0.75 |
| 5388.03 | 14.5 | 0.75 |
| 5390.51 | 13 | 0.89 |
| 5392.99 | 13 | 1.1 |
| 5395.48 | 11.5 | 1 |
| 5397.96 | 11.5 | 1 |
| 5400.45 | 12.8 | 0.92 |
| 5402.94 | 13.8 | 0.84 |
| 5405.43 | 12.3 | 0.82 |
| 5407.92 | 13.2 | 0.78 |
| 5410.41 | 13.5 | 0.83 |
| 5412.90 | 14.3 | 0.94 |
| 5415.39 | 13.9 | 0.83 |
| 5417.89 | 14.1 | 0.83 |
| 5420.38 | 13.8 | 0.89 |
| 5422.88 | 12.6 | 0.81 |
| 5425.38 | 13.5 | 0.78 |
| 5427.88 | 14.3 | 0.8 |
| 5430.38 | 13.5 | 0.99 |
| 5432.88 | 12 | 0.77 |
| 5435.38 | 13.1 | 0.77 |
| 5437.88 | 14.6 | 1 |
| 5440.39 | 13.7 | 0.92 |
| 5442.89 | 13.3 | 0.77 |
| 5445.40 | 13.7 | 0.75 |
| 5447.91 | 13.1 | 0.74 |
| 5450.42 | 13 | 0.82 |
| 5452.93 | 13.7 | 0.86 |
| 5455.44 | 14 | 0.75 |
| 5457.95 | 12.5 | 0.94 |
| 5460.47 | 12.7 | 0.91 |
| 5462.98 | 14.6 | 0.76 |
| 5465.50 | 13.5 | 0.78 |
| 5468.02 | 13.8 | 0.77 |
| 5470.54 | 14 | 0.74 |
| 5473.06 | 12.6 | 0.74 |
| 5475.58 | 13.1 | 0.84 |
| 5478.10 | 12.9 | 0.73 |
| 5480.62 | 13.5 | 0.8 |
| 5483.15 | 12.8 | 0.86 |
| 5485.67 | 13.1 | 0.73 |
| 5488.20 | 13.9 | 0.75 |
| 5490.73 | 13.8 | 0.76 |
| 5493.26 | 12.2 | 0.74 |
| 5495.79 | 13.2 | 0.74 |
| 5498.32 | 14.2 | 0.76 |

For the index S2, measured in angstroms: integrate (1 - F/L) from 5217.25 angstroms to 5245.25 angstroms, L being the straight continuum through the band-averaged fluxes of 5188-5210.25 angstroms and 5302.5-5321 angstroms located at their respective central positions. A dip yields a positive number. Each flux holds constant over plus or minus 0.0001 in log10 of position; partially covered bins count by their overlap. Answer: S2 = -1.6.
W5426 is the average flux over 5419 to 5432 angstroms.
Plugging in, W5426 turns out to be 13.5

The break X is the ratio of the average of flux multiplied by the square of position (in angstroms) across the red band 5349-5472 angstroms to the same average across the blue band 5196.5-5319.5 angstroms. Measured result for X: 1.11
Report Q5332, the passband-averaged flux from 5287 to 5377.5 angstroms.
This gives 13.6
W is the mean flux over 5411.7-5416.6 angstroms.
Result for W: 14.1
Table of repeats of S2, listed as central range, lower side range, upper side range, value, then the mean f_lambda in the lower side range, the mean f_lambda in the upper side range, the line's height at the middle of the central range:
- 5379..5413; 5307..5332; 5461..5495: 0.26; 13.3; 13.4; 13.3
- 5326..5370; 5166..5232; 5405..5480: -3.17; 11.5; 13.4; 12.7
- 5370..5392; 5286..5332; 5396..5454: -0.66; 13.4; 13.3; 13.4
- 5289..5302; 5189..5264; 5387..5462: -0.64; 12.5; 13.3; 12.8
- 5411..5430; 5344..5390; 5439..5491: -0.20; 13.9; 13.4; 13.6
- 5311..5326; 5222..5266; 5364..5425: -0.24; 12.9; 13.4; 13.1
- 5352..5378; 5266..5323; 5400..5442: -1.44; 13.2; 13.5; 13.4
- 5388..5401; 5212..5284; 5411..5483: 0.71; 12.7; 13.5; 13.3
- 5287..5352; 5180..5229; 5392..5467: -4.66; 11.7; 13.3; 12.5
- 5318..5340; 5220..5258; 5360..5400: 0.90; 12.9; 13.5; 13.3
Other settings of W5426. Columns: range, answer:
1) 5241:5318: 13.1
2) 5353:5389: 14.1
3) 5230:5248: 13.2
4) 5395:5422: 13.2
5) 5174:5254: 12.1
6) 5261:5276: 11.9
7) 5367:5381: 13.7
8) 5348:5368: 14.1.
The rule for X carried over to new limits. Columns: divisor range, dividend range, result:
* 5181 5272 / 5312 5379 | 1.16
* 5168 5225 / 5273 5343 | 1.22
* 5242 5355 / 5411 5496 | 1.08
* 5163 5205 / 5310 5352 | 1.29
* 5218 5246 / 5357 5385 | 1.13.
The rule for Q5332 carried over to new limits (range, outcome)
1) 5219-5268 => 12.8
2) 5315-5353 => 13.1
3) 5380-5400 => 13.2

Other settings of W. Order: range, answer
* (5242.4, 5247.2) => 13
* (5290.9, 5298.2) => 13.5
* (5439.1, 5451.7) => 13.4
